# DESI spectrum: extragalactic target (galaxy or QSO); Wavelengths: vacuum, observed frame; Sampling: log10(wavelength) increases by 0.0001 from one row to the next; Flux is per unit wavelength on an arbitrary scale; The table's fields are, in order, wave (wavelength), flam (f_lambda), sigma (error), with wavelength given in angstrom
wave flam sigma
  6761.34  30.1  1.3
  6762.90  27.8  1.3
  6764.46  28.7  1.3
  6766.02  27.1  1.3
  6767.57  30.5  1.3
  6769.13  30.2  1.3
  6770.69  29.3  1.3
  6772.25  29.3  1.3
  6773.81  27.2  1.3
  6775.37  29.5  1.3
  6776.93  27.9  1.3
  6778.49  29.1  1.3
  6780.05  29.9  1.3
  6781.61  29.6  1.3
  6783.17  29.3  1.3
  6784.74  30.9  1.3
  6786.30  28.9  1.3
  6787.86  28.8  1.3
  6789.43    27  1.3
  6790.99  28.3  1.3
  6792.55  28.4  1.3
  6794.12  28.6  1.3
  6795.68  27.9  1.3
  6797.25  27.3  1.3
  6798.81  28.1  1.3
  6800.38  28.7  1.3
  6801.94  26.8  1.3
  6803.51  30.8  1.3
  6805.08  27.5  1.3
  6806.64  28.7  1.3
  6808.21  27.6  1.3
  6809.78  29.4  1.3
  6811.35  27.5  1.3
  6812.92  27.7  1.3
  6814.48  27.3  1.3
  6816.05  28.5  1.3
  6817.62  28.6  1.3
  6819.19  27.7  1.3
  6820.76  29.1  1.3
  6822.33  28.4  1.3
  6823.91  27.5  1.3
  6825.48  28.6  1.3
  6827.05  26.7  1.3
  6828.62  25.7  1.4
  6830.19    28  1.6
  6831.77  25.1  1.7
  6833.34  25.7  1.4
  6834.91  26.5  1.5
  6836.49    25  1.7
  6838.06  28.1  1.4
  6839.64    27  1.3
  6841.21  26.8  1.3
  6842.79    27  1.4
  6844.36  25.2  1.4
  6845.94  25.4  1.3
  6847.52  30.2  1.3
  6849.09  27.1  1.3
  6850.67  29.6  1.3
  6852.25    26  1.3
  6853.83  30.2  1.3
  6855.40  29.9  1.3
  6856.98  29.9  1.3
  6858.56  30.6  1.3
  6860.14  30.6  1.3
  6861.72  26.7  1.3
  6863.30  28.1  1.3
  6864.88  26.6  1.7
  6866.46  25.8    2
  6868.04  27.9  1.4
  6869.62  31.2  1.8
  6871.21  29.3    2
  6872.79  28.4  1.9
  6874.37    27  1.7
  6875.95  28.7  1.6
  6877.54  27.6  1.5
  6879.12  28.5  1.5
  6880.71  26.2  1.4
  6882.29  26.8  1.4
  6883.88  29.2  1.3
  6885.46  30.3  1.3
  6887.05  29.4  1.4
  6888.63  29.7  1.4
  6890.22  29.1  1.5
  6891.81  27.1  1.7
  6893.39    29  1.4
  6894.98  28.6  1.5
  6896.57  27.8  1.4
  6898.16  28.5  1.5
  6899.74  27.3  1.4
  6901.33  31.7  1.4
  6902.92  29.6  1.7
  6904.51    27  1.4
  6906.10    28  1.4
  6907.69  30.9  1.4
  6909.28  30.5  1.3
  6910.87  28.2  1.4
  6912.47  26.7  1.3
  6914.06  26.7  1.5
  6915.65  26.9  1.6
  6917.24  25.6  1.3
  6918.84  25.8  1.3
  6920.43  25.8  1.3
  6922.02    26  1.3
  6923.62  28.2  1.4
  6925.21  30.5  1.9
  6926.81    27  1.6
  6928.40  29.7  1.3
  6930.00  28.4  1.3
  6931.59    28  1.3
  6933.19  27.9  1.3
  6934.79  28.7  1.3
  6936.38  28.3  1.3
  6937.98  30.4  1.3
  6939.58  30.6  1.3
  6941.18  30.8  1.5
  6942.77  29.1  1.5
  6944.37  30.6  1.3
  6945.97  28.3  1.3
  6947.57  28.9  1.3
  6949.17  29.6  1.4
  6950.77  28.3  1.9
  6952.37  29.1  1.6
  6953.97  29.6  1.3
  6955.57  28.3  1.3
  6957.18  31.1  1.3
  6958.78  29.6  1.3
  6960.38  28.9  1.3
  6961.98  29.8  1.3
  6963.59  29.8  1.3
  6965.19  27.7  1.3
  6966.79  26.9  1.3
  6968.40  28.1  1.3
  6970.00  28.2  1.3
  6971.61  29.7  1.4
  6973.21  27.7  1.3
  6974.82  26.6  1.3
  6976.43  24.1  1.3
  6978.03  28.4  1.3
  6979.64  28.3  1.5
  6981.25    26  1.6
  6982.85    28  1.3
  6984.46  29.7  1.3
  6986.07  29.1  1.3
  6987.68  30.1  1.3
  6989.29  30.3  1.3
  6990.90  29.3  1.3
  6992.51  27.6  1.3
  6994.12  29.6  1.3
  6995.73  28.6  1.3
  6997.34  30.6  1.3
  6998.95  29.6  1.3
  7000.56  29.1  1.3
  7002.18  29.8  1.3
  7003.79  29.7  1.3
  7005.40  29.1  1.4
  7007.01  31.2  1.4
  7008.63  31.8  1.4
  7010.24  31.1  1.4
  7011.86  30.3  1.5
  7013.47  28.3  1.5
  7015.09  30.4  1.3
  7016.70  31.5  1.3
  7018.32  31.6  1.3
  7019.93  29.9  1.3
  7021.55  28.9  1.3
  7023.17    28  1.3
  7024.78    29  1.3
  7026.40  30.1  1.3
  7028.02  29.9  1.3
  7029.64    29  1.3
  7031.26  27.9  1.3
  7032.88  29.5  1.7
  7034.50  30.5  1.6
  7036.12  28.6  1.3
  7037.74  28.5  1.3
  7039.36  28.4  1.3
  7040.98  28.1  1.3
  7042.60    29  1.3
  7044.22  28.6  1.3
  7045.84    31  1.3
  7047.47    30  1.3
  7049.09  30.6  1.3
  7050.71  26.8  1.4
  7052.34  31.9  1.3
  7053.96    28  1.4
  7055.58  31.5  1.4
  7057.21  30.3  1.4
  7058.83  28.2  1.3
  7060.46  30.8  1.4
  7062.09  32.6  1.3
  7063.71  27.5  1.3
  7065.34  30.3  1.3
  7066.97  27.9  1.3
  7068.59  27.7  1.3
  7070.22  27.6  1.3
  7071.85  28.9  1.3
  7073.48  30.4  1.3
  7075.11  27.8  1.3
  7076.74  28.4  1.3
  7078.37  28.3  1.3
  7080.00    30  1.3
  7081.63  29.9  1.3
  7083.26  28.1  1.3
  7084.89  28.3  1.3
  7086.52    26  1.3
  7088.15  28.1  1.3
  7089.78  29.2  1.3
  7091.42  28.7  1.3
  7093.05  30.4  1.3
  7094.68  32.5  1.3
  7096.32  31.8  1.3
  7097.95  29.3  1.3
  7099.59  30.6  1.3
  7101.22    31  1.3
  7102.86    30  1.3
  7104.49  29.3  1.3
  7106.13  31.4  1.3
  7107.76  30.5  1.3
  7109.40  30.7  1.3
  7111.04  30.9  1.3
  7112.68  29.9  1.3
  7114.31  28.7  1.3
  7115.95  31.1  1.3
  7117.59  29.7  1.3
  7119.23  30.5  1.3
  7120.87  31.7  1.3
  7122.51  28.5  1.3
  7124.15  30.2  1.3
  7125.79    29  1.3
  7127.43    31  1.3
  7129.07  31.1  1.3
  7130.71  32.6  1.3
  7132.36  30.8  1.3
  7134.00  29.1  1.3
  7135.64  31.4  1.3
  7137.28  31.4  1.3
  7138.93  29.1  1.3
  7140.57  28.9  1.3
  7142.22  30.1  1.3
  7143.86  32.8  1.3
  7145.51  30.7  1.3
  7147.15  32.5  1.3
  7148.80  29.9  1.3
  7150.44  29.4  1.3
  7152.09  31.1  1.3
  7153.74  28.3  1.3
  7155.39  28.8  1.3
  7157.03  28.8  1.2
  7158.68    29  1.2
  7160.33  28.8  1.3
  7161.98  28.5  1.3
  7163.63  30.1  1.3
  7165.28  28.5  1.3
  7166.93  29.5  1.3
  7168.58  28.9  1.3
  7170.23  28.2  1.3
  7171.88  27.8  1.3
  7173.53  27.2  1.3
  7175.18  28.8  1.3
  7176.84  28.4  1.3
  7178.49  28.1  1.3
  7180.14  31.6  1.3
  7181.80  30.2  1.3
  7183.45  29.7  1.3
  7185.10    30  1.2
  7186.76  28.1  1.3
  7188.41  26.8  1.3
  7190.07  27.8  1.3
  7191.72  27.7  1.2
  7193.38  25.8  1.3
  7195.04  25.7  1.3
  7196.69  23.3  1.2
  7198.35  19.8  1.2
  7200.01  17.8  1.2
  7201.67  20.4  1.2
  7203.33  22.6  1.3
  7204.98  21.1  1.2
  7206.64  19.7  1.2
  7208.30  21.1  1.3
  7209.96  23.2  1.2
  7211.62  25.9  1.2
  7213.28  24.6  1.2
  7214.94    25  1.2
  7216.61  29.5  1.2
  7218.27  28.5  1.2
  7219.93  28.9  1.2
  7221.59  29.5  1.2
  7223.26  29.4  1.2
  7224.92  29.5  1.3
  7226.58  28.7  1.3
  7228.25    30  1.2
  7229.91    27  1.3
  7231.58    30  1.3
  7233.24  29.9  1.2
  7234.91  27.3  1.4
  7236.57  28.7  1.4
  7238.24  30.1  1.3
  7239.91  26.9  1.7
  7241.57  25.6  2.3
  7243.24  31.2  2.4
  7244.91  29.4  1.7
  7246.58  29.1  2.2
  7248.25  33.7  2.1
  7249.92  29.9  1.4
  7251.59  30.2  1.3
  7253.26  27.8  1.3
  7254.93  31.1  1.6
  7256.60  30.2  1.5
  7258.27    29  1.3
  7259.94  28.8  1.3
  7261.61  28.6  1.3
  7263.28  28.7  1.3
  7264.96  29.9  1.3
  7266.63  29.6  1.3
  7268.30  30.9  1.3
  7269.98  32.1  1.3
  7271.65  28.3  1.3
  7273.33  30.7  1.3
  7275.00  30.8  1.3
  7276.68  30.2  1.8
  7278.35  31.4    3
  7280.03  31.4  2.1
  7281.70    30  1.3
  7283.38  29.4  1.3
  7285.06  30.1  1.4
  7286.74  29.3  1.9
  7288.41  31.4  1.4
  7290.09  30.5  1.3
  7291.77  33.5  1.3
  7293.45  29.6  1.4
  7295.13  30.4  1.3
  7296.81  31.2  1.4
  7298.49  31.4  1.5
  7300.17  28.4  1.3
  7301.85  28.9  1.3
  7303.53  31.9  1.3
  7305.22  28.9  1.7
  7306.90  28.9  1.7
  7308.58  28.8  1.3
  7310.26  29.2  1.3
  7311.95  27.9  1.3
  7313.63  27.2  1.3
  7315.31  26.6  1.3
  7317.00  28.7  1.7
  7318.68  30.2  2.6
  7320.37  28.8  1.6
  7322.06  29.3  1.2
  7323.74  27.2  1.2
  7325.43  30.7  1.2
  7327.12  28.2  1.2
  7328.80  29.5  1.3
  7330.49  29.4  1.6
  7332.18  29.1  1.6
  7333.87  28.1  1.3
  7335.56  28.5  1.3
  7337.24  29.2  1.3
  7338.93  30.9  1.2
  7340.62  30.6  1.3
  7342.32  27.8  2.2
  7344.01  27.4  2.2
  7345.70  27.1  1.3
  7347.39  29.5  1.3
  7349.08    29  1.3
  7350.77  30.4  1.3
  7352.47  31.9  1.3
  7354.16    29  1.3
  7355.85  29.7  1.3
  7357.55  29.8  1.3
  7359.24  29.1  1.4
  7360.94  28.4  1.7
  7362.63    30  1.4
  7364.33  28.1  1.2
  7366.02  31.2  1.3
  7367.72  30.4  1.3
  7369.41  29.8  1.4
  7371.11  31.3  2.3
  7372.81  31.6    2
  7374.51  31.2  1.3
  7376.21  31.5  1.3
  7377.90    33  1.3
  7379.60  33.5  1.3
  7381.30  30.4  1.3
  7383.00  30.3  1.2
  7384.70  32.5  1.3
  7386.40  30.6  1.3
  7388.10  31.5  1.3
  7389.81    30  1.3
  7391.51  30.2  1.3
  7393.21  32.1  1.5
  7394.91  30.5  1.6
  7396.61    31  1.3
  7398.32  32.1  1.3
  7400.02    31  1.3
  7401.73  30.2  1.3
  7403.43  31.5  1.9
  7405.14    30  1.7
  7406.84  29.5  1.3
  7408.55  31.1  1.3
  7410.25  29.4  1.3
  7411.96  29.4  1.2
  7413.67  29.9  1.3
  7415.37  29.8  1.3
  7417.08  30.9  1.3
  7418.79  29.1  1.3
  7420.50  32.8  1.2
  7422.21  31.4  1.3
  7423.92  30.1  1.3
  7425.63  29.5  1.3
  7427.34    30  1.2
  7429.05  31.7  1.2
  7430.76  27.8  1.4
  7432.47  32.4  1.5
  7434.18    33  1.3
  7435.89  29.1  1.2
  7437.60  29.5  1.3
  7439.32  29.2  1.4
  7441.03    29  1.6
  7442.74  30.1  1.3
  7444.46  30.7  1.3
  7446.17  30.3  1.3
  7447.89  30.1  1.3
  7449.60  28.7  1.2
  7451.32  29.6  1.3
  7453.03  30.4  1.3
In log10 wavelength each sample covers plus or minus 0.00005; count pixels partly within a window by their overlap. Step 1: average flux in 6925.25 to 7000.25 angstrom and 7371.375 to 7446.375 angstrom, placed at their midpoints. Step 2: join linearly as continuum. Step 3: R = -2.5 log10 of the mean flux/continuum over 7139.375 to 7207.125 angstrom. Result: 0.08 mag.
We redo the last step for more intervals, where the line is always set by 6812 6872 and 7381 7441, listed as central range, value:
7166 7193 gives 0.03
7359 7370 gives 0.03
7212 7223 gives 0.07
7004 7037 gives -0.04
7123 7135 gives -0.05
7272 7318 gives 0.00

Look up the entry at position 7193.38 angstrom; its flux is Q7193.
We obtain 25.8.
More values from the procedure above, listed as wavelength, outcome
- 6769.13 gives 30.2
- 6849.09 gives 27.1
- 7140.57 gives 28.9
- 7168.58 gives 28.9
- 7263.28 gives 28.7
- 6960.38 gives 28.9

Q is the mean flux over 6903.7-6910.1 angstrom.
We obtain 29.1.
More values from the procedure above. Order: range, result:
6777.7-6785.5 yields 29.7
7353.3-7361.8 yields 29.2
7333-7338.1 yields 28.6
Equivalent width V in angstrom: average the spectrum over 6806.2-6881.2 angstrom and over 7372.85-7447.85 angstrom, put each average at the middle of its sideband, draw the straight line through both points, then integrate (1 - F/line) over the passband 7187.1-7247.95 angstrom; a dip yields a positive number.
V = 6.8 angstrom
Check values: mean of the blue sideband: 27.8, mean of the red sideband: 30.7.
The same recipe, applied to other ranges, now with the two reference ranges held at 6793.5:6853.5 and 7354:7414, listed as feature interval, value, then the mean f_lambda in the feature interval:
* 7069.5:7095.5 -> 0.1 angstrom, 28.9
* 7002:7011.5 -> -0.6 angstrom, 30.5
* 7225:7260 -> 0.7 angstrom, 29.3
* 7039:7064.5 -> -0.7 angstrom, 29.6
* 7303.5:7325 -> 1.1 angstrom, 28.6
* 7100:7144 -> -1.8 angstrom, 30.4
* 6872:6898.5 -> -0.4 angstrom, 28.3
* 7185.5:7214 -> 5.7 angstrom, 23.7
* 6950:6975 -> -0.4 angstrom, 28.8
